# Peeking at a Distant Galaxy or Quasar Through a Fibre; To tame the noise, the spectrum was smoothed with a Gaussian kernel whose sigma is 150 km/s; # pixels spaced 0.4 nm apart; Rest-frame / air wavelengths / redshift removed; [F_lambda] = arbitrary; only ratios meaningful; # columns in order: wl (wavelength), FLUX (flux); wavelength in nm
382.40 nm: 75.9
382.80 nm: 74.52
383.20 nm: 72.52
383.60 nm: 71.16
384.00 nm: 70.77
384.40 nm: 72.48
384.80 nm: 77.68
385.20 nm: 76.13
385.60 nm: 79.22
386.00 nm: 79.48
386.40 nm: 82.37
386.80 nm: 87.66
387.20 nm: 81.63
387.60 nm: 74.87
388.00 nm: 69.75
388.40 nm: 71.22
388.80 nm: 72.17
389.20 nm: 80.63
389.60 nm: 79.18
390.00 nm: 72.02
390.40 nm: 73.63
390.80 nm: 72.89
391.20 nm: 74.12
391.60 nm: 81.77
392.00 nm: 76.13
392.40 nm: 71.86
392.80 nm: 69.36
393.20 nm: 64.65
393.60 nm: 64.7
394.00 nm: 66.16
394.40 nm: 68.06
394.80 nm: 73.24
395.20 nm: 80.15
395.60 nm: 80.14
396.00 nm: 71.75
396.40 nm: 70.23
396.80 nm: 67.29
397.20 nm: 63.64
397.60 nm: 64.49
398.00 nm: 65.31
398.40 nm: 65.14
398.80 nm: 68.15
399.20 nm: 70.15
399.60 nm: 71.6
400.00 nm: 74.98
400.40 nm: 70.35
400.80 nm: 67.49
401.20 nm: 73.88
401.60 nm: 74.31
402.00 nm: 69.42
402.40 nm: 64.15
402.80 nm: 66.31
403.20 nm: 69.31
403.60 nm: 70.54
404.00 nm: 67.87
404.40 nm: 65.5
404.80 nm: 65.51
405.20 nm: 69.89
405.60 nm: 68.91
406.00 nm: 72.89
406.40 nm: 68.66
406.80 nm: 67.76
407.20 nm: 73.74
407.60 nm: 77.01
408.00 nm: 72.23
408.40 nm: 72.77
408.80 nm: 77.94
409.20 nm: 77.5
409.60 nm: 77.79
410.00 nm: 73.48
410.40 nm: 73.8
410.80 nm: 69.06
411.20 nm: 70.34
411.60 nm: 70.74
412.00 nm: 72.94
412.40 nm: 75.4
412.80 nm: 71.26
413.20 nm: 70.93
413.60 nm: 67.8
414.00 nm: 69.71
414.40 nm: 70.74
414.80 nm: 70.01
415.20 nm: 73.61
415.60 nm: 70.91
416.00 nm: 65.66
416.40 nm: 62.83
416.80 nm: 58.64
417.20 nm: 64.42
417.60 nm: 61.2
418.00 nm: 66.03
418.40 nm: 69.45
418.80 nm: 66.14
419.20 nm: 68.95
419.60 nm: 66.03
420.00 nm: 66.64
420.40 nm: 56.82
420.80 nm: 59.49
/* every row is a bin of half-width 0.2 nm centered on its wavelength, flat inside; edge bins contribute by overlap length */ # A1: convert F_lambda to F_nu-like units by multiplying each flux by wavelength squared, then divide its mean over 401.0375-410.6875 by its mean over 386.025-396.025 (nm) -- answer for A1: 1.0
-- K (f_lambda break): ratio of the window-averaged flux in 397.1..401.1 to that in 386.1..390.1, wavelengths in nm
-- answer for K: 0.88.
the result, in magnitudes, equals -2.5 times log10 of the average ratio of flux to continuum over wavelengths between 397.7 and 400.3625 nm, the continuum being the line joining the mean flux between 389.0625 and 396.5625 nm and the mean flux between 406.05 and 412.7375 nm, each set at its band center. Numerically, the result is 0.06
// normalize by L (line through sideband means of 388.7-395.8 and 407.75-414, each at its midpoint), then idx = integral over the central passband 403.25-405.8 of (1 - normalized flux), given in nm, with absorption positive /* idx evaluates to 0.17 nm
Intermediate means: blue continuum 73.4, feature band 68.1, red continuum 72.9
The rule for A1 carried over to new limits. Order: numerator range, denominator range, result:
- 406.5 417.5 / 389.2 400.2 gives 1.08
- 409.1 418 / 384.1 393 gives 1.04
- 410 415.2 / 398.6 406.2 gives 1.08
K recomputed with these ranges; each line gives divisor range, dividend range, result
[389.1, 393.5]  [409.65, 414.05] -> 0.97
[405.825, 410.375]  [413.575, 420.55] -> 0.90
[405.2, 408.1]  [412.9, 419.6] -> 0.94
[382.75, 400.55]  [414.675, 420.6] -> 0.90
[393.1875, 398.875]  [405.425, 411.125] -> 1.06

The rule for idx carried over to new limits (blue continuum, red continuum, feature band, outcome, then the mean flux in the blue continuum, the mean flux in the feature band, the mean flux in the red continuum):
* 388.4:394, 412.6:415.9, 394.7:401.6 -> 0.161 nm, 73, 70.5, 70.5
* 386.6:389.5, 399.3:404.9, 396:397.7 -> 0.120 nm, 76.9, 67.2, 69.5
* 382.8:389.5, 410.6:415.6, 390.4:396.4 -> 0.190 nm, 76.2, 72.5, 71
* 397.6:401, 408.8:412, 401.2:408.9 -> 0.113 nm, 68.9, 70.2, 73.5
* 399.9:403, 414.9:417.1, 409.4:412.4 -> -0.227 nm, 70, 72.8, 66.4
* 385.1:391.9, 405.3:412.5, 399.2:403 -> 0.213 nm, 77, 70.3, 72.9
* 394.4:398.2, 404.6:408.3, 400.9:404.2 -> 0.060 nm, 70.6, 69.4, 70.8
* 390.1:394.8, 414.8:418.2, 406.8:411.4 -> -0.440 nm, 71.3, 73.9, 65.7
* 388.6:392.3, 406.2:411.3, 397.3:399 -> 0.206 nm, 75.7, 65.6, 73.3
